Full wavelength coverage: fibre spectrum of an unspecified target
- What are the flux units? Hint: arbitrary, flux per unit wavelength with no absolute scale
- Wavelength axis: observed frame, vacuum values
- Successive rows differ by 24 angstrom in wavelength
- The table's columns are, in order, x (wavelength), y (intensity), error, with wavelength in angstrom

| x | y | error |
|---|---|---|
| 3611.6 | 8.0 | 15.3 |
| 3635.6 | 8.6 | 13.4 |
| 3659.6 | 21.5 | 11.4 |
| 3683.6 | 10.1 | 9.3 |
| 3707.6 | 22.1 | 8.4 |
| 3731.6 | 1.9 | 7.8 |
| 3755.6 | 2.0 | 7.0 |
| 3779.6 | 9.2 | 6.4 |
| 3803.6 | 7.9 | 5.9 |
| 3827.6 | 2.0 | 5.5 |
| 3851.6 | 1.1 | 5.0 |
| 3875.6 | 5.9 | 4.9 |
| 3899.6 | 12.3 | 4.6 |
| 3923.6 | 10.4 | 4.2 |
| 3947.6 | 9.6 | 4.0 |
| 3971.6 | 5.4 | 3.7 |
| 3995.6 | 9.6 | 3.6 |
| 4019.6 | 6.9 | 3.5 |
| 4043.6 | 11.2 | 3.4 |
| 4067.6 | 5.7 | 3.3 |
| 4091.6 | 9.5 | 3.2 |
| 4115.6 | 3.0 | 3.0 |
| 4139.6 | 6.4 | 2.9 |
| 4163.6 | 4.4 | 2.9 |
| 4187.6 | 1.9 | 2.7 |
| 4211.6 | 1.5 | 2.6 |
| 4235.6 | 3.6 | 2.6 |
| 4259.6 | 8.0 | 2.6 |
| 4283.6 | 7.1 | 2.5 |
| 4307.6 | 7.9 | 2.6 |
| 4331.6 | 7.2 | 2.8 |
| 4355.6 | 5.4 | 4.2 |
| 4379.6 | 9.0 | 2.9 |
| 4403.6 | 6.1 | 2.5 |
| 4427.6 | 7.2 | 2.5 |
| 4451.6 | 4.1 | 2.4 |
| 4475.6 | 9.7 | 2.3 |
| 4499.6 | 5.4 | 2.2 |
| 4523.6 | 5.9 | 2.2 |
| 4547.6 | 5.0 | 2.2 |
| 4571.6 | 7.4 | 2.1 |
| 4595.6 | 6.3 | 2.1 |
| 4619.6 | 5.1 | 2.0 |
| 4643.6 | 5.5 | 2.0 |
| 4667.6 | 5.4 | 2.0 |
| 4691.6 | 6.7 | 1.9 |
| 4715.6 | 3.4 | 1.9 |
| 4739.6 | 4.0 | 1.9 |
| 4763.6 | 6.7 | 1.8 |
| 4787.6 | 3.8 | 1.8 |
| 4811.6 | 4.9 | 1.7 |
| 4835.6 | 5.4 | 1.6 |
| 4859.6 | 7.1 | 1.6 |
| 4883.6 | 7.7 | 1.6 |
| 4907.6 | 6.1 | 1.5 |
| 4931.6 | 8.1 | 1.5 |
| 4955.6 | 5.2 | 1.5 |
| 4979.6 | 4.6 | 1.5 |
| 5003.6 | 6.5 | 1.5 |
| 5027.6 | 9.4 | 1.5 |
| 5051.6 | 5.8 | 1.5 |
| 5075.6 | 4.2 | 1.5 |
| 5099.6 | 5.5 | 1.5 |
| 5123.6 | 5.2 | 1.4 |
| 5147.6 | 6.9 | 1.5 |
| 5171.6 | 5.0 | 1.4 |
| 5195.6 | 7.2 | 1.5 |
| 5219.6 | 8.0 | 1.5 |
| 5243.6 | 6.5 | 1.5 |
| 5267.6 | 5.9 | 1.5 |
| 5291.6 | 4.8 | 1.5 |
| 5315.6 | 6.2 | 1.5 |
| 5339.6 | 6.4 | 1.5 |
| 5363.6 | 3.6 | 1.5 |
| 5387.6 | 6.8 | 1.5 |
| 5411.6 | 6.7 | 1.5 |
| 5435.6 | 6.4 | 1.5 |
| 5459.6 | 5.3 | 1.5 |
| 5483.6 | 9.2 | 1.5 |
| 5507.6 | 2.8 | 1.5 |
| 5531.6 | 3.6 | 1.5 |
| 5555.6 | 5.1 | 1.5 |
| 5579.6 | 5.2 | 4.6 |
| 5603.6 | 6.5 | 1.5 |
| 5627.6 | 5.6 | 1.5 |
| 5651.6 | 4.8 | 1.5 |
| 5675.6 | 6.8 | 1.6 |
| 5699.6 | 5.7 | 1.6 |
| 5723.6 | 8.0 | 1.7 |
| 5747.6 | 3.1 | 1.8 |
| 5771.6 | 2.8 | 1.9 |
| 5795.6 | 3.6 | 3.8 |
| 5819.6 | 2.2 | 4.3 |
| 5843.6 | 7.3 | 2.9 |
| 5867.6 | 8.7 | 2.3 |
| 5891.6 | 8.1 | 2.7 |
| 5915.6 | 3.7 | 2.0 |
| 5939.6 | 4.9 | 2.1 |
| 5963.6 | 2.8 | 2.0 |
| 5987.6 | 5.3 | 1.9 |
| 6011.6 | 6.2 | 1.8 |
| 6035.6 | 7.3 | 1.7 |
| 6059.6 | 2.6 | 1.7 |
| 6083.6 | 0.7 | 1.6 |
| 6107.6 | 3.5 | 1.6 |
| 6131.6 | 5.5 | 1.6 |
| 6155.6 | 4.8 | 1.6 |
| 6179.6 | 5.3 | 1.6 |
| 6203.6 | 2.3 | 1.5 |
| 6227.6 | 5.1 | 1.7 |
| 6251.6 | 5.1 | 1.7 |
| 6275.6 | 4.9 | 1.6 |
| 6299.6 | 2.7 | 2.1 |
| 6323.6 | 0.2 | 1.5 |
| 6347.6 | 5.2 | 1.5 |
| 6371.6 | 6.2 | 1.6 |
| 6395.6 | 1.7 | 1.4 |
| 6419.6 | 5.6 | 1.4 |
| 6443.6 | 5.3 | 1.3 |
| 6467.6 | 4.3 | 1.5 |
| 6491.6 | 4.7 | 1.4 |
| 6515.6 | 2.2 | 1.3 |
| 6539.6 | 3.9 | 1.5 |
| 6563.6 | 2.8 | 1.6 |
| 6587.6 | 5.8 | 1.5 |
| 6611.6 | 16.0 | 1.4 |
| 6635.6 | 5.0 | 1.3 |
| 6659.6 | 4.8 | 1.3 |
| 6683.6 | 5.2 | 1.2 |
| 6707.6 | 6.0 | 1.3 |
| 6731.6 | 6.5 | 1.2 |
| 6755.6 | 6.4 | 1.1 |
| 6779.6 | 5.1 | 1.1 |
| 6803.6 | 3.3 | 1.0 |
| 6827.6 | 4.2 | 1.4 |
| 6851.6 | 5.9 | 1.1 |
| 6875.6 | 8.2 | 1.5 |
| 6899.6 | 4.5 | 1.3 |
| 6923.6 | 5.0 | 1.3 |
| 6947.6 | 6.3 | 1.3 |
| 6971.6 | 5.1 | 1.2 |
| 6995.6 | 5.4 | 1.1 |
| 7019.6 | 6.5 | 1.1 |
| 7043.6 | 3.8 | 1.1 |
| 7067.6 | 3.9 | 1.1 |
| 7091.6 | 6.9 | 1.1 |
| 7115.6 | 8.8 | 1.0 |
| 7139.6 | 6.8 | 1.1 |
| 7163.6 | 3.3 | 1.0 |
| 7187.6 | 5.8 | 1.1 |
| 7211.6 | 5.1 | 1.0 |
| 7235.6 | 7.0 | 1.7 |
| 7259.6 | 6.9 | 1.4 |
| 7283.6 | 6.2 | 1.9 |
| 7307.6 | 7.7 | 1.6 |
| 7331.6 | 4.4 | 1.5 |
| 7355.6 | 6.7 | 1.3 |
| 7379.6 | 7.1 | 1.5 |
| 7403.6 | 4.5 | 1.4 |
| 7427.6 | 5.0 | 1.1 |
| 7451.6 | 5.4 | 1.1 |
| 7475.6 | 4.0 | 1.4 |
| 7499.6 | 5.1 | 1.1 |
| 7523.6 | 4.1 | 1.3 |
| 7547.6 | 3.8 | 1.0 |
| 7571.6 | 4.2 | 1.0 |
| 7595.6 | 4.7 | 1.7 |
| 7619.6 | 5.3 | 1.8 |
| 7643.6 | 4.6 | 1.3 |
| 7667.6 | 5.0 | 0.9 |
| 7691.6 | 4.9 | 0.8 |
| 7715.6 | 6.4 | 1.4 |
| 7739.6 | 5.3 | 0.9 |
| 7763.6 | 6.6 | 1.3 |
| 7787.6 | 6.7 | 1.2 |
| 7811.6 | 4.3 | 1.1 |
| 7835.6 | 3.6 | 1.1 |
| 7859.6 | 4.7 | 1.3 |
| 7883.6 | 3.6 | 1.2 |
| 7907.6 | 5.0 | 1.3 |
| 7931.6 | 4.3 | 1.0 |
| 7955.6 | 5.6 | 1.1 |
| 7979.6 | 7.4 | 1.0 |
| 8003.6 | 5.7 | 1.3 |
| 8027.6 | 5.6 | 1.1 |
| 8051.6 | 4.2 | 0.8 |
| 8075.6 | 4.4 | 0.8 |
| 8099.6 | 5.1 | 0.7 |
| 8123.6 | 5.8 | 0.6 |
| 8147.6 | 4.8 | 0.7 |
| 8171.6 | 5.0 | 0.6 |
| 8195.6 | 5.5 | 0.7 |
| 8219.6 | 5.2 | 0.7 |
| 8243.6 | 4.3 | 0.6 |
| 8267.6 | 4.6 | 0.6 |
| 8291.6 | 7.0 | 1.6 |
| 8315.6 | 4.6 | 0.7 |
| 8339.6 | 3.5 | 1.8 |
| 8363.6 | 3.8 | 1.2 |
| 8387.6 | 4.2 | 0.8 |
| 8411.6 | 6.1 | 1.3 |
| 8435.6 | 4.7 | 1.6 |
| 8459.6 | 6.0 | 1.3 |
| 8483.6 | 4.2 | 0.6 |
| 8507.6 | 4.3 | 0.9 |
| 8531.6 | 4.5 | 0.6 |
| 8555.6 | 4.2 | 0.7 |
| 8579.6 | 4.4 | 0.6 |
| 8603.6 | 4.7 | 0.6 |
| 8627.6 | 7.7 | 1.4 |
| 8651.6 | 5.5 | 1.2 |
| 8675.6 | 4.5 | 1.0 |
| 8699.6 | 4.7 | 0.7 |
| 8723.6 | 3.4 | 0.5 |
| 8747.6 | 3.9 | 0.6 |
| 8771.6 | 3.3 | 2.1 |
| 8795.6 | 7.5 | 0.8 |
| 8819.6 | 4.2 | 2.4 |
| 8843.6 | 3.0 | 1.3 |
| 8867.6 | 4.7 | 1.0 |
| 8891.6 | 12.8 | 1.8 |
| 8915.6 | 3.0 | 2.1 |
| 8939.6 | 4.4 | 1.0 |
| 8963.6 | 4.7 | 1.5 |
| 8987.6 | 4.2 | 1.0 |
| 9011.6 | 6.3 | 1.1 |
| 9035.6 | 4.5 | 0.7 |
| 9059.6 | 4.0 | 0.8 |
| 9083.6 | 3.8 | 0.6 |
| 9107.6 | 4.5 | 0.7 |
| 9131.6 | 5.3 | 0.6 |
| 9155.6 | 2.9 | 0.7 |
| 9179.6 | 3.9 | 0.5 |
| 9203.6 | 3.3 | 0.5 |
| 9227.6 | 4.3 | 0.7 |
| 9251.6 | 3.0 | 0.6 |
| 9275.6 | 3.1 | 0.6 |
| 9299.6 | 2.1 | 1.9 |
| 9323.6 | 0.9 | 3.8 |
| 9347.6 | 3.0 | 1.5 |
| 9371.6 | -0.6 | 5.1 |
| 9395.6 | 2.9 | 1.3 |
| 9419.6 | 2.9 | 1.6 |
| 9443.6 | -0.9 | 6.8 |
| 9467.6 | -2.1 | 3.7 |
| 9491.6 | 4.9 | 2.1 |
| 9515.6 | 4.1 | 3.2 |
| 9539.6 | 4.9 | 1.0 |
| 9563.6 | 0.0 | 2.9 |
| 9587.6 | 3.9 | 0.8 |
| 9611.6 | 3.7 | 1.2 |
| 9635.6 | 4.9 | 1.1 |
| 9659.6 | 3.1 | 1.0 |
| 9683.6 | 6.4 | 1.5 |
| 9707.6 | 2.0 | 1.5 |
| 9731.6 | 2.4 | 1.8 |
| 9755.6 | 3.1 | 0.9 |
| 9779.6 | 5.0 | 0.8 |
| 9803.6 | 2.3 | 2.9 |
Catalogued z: 0.775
